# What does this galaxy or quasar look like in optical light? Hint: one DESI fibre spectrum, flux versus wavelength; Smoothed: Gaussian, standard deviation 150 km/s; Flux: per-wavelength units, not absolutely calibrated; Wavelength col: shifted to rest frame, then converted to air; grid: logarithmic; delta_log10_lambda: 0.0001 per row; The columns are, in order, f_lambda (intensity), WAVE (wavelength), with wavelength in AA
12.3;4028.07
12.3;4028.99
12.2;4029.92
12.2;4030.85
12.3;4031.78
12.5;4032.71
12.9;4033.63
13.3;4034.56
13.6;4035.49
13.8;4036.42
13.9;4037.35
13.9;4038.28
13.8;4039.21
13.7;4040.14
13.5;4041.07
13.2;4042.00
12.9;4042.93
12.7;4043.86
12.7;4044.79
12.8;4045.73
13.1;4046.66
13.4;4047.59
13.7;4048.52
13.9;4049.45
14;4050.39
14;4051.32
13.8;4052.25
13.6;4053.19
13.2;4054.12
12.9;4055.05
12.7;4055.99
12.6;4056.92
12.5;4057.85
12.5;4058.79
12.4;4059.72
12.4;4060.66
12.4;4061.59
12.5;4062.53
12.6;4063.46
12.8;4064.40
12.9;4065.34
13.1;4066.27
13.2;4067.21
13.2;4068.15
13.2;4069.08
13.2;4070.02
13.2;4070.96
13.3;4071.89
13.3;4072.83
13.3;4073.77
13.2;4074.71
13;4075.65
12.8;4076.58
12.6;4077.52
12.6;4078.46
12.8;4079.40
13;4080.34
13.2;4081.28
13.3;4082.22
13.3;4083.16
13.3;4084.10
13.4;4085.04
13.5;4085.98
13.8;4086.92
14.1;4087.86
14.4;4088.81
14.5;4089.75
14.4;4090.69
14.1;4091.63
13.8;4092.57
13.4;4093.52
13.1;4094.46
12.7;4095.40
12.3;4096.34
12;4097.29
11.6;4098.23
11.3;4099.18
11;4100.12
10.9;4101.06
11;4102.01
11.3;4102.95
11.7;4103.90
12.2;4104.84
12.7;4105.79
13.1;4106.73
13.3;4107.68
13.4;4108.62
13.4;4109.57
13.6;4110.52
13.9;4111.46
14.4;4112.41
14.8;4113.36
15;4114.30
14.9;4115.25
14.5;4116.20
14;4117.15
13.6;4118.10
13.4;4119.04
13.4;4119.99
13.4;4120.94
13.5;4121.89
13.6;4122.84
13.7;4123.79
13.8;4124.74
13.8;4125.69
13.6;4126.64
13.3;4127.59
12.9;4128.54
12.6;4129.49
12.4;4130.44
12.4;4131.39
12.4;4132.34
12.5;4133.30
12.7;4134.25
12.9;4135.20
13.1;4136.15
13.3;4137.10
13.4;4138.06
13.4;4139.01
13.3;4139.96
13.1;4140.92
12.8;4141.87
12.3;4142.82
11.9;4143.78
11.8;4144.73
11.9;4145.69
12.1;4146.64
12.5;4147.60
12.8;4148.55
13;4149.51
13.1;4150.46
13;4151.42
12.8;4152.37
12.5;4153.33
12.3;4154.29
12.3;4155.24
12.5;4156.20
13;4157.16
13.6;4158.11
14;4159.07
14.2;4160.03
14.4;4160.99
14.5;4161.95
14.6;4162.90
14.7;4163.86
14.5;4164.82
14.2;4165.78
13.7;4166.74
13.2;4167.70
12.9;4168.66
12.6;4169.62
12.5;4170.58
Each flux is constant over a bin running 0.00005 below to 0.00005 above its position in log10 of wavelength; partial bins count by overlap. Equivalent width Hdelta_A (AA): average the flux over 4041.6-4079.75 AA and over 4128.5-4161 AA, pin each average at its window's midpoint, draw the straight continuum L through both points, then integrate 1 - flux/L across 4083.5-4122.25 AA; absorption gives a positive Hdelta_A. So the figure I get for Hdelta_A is -0.91 AA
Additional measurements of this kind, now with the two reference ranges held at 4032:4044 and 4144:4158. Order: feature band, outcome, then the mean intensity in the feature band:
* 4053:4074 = 0.5 AA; 12.9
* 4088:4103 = 0.3 AA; 12.7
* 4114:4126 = -1.0 AA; 13.9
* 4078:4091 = -0.5 AA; 13.5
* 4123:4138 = -0.4 AA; 13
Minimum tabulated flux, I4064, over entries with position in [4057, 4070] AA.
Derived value 12.4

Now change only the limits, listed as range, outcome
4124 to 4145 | 11.8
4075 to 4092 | 12.6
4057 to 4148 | 10.9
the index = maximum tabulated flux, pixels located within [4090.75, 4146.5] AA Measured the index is 15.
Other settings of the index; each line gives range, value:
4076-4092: 14.5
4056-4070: 13.2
